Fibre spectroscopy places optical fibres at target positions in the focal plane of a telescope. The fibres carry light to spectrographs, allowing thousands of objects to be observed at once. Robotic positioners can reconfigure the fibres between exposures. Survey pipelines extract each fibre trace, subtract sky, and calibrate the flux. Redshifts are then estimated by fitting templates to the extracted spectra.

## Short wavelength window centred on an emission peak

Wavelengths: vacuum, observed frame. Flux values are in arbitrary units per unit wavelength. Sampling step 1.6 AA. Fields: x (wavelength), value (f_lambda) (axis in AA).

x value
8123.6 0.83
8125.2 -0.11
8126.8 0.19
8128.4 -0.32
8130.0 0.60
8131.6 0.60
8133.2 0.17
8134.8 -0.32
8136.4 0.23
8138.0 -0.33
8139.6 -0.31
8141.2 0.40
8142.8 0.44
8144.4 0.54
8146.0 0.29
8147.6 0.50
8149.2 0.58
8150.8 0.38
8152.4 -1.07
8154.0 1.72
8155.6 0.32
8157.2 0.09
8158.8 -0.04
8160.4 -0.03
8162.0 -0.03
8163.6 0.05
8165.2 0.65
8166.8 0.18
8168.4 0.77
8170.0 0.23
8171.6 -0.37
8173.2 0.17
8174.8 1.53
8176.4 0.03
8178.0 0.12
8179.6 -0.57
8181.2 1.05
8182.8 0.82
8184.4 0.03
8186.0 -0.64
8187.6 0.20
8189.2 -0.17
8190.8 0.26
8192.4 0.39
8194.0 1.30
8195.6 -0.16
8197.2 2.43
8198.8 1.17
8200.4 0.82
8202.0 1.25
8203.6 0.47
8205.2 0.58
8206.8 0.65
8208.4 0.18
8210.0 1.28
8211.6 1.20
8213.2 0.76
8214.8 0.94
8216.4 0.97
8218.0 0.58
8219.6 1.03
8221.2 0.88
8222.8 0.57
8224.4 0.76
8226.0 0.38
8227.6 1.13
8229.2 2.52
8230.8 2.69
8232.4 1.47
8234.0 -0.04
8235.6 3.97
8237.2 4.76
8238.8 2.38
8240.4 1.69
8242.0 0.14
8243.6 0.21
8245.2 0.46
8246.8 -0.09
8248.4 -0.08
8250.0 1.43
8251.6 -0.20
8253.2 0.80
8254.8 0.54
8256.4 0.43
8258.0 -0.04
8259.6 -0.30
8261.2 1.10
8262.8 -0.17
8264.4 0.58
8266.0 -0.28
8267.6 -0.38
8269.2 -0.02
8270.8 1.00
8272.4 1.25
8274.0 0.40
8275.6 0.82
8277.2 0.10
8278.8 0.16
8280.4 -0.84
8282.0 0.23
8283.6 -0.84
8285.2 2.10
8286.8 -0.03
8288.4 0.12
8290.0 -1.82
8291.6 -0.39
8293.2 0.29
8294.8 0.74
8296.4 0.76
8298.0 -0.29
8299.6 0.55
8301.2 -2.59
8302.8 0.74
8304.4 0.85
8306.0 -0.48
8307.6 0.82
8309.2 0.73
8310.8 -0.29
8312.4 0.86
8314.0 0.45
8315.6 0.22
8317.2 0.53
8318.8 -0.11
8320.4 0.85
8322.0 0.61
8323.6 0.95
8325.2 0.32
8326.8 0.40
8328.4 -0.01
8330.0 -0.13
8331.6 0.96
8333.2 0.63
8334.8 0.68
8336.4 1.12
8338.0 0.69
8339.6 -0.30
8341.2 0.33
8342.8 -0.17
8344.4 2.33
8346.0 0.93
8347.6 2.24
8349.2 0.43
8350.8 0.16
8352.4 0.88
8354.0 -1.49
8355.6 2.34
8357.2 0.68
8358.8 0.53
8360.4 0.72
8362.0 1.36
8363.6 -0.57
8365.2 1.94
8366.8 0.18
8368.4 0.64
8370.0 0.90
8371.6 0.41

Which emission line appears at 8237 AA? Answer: [O II] 3727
